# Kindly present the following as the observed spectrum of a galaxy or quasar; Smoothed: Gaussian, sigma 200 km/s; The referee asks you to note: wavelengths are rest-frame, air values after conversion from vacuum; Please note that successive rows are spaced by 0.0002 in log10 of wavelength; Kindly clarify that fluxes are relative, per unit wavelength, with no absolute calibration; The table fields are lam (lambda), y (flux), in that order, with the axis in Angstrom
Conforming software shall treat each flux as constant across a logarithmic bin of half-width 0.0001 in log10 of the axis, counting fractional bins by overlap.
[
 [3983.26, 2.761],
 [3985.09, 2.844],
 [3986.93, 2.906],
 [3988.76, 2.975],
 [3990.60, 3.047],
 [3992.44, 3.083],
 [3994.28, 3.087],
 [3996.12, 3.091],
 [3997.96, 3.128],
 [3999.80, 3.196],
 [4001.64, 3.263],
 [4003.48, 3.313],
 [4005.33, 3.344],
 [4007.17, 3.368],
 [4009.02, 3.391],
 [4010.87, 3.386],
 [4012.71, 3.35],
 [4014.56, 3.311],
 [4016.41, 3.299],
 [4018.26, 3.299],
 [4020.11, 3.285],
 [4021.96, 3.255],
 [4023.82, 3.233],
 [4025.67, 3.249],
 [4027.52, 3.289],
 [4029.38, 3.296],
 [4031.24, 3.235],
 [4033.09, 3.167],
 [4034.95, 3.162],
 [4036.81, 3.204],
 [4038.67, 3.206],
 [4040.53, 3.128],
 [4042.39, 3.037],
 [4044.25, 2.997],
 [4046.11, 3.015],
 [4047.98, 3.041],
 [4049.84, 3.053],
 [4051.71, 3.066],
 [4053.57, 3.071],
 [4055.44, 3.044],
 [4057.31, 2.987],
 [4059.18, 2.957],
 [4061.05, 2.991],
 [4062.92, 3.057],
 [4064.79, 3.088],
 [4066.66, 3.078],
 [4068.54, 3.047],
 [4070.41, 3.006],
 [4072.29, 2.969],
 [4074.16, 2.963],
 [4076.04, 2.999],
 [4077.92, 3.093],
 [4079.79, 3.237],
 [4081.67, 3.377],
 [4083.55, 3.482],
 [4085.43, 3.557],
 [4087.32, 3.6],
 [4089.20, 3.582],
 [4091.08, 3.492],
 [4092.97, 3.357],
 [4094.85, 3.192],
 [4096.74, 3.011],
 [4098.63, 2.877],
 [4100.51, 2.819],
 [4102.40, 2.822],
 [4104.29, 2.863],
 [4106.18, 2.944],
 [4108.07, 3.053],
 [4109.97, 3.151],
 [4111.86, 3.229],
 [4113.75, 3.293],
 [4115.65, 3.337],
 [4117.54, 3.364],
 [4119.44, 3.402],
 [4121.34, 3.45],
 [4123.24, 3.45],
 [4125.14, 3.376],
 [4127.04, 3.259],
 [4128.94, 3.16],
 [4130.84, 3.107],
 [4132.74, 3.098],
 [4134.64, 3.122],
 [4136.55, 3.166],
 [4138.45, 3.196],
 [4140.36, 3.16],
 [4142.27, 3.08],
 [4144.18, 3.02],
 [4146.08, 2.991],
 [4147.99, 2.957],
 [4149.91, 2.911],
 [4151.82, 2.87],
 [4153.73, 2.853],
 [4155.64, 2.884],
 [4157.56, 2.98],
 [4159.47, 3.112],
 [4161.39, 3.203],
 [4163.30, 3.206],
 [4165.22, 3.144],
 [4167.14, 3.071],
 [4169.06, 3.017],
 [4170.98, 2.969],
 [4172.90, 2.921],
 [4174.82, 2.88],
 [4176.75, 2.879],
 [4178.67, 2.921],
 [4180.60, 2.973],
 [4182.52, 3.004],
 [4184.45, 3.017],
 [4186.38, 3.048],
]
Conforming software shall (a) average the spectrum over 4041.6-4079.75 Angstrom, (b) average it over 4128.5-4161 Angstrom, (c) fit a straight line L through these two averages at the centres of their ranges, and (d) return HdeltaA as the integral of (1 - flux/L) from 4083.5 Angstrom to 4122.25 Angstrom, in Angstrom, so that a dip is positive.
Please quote -2.4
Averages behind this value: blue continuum 3.03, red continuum 3.04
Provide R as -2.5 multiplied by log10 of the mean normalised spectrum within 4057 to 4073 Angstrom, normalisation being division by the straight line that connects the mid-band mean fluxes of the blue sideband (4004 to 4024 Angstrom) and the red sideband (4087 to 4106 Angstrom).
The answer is 0.065 mag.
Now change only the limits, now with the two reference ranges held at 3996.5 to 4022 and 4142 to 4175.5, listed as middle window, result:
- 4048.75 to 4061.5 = 0.063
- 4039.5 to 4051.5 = 0.062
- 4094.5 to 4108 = 0.067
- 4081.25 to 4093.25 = -0.117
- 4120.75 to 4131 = -0.082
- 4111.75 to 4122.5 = -0.091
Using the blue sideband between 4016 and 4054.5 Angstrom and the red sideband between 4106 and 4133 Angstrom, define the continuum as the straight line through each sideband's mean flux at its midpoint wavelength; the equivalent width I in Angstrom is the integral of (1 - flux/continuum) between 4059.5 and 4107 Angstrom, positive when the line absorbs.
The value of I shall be 1.2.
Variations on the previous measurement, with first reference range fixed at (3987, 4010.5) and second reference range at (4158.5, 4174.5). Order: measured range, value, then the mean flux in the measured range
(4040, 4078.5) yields 1.39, 3.03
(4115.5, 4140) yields -1.29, 3.26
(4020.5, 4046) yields -0.19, 3.19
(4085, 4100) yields -0.90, 3.31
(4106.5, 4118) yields -0.40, 3.22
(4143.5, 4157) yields 0.69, 2.93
